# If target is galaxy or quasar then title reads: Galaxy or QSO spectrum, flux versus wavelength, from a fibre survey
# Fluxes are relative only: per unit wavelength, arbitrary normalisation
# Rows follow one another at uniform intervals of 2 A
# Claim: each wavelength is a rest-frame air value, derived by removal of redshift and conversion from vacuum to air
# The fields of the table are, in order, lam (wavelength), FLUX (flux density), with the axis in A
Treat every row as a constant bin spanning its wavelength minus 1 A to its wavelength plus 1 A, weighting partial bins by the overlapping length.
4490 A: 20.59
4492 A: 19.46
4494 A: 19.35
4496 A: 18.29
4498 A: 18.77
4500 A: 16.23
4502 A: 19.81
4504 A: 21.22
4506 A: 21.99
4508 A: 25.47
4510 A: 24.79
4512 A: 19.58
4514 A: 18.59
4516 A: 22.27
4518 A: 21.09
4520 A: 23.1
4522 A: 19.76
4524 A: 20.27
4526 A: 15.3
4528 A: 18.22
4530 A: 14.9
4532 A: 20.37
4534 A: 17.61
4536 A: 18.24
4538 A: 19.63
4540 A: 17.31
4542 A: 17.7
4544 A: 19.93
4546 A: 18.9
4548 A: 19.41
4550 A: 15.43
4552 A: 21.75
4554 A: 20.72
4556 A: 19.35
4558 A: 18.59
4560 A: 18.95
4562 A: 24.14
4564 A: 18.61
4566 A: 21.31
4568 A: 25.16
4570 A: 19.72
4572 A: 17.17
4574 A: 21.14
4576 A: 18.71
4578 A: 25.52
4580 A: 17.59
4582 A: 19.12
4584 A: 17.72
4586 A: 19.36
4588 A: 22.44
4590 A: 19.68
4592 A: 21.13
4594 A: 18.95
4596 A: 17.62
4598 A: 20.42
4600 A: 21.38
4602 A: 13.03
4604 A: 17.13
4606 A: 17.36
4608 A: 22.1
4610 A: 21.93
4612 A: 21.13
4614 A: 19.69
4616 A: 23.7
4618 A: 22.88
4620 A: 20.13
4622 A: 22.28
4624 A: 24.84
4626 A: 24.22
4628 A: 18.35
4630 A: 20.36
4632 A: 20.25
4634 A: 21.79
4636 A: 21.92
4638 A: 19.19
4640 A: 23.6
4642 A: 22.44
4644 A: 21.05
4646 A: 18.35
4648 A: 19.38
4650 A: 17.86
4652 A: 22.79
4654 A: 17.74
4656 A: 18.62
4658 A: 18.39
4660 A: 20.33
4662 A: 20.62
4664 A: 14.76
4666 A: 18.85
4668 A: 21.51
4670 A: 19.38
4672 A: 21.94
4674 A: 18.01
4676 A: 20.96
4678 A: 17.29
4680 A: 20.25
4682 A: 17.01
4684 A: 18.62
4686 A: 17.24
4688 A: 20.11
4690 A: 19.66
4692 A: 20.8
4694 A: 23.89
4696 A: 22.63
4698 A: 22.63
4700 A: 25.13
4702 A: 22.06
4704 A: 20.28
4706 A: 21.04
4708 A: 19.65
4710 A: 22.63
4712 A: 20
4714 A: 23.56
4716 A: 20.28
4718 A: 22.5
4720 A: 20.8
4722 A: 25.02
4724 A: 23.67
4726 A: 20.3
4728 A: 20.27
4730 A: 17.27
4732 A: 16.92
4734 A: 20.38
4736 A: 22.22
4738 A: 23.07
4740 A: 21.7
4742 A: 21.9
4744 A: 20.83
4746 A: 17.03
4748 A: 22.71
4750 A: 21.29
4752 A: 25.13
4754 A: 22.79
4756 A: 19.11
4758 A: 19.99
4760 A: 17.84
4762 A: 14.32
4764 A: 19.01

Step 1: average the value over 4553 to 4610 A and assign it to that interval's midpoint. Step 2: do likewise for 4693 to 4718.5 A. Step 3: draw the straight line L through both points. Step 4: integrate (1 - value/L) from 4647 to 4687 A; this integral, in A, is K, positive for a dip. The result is 4.2 A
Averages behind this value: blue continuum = 19.8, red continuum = 22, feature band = 19.1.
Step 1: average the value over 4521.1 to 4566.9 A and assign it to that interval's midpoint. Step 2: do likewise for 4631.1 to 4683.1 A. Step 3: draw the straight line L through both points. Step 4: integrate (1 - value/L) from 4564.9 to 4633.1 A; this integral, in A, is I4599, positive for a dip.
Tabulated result -3.6 A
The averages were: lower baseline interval 19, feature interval 20.4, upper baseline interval 19.8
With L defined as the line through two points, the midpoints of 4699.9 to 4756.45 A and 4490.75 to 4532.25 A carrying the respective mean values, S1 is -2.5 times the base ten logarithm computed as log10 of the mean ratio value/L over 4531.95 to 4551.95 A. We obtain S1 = 0.09 mag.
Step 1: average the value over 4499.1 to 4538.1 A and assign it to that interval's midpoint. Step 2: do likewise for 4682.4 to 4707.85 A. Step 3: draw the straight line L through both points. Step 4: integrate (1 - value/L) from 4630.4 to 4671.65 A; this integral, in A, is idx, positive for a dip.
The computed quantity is 1.5 A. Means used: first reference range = 19.9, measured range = 20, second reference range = 21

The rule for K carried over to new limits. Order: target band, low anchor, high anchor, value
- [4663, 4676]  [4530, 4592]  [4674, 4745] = 0.85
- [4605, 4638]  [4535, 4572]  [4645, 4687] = -3.57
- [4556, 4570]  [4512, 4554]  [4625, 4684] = -1.20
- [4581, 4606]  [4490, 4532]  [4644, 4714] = 1.35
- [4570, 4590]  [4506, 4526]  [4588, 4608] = -0.43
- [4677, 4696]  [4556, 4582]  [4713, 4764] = 1.01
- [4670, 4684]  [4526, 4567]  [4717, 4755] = 0.95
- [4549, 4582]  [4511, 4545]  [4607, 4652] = -0.55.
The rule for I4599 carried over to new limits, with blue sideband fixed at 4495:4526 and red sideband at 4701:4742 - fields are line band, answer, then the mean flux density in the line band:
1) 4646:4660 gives 1.2 A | 19.2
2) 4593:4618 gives 1.4 A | 19.7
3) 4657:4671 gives 1.3 A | 19.1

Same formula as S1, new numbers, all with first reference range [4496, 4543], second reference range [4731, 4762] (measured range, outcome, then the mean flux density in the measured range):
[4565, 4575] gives -0.056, 20.9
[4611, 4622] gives -0.079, 21.6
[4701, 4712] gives -0.029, 21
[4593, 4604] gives 0.103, 18.2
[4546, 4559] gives 0.033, 19.2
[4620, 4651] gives -0.046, 21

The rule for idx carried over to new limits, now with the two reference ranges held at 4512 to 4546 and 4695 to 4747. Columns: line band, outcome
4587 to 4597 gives -0.1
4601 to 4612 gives 0.8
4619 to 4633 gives -0.9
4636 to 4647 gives -0.4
